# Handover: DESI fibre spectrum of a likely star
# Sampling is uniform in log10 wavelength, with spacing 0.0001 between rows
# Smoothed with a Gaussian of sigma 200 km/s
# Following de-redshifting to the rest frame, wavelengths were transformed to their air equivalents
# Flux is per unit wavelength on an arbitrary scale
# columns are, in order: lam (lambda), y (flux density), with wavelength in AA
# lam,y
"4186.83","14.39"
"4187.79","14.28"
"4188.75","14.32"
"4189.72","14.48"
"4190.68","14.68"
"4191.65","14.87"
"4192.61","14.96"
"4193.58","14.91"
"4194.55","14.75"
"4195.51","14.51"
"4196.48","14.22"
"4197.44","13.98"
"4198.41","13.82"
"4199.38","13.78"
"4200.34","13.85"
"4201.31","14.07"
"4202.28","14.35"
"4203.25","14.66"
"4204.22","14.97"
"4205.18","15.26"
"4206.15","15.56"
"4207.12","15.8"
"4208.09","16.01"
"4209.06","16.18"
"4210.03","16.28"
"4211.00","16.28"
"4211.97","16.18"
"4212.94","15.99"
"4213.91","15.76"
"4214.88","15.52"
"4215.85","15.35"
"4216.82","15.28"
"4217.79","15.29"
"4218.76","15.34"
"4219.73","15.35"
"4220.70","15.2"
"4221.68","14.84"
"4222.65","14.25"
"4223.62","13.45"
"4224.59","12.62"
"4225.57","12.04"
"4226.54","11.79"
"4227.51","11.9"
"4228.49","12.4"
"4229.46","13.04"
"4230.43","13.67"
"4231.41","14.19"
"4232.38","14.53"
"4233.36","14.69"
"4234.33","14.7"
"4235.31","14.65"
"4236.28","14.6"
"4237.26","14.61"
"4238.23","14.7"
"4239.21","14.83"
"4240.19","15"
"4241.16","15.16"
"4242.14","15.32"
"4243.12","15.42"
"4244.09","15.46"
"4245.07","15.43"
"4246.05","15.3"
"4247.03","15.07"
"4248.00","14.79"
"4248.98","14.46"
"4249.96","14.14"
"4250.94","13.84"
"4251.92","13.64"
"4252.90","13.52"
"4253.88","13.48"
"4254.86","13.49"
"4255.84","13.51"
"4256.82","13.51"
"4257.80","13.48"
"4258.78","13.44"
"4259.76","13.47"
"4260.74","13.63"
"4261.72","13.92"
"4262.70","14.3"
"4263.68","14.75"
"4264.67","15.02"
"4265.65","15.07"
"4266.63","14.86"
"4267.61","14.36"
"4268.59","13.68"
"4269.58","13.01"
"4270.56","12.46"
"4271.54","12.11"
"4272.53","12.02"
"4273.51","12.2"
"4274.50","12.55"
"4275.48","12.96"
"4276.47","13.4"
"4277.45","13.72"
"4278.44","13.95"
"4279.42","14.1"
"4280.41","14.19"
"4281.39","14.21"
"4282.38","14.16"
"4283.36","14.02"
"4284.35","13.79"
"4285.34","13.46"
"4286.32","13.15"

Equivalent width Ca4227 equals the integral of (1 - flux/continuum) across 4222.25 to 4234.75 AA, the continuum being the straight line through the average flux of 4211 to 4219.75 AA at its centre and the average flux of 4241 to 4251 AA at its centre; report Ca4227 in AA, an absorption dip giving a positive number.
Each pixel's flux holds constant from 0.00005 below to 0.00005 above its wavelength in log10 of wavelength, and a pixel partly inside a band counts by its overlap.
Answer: 1.7 AA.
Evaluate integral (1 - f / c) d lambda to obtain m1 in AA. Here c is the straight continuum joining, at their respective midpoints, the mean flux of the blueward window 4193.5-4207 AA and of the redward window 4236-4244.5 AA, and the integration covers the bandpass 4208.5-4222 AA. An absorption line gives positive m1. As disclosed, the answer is -0.9 AA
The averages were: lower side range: 14.5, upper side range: 15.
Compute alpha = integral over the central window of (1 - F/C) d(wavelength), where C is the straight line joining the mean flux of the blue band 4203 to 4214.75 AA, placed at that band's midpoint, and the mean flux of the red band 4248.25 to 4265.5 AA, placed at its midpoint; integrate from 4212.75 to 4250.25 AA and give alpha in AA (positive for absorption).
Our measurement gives 0.90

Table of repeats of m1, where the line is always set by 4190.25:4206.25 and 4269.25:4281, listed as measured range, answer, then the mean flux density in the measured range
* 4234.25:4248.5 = -1.36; 15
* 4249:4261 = -0.16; 13.6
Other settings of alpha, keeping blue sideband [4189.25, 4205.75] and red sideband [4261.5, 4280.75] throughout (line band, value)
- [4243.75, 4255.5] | -0.4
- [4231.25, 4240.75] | -0.4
